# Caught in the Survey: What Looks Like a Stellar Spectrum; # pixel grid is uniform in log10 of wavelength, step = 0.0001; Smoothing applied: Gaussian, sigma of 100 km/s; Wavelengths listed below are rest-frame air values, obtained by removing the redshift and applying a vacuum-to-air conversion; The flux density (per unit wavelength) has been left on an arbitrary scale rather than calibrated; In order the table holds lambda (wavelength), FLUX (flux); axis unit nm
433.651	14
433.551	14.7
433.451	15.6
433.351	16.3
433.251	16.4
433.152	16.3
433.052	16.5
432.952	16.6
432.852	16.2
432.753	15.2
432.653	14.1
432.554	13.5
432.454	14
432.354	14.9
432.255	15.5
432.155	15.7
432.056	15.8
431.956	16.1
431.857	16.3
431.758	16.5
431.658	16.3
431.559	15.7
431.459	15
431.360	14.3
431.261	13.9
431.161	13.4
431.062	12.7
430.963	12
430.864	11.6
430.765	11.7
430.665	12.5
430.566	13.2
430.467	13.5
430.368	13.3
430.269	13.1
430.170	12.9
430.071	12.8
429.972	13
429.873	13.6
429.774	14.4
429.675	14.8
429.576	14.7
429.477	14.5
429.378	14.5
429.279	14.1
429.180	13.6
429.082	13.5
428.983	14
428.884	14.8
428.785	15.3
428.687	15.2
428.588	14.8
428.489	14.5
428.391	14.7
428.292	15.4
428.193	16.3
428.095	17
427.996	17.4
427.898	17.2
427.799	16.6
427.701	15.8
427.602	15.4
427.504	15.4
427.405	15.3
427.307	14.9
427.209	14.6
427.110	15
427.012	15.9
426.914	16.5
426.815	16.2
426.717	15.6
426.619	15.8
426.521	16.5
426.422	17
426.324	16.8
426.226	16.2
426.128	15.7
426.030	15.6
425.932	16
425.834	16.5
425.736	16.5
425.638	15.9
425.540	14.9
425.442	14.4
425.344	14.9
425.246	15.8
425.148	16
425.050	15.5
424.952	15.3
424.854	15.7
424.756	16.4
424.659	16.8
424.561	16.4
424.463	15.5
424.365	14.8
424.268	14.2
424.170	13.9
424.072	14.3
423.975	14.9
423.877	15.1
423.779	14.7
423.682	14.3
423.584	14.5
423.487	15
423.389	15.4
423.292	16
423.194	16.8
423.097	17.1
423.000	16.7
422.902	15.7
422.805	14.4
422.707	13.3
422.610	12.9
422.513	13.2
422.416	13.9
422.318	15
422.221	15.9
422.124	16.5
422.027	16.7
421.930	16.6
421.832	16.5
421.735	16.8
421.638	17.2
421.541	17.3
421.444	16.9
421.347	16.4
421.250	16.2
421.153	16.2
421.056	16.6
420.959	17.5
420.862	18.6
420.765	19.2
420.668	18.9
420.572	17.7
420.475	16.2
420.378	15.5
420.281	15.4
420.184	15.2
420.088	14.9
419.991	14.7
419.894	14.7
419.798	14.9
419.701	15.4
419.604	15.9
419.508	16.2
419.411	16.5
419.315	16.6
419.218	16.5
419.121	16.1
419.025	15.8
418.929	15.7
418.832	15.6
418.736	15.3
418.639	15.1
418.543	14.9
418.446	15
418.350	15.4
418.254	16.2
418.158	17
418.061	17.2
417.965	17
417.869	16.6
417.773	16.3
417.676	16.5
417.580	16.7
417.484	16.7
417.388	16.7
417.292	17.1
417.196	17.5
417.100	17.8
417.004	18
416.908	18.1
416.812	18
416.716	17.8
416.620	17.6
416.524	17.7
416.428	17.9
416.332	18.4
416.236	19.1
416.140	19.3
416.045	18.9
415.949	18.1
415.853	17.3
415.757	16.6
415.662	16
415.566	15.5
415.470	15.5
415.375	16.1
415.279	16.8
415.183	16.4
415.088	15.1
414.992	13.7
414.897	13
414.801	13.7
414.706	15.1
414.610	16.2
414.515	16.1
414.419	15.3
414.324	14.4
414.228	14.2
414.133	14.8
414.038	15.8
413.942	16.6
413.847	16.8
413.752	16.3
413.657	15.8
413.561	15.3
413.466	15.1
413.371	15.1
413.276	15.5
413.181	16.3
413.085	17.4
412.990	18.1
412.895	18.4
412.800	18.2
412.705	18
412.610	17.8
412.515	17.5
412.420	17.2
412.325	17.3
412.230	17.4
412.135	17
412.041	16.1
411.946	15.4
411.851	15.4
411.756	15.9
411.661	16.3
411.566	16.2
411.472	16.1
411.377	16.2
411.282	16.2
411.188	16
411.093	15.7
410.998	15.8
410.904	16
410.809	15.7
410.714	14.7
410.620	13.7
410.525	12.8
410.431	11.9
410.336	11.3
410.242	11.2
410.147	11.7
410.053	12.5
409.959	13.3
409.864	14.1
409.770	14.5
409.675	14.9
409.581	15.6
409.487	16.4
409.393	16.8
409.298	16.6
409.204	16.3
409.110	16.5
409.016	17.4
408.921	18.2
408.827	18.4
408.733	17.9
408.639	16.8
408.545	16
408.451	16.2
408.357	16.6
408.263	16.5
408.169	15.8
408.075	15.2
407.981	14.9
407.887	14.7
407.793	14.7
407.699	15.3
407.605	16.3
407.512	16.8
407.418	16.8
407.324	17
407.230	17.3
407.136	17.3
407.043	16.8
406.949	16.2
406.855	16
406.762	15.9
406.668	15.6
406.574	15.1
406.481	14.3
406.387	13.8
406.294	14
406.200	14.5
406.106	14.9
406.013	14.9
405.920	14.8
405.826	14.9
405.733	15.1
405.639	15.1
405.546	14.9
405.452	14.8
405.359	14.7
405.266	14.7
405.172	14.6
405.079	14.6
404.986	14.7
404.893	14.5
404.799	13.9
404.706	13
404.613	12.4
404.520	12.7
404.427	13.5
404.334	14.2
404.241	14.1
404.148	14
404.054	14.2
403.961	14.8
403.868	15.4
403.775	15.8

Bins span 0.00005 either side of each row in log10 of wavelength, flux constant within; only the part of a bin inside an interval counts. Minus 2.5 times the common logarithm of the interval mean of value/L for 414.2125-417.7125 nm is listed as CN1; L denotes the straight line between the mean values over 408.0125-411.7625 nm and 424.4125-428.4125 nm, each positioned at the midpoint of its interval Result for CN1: -0.072 mag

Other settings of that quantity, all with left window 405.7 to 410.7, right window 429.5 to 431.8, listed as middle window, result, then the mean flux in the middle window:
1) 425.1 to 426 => -0.12 mag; 15.7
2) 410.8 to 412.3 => -0.07 mag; 16.1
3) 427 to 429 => -0.12 mag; 15.5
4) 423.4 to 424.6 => -0.05 mag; 14.8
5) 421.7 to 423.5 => -0.09 mag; 15.5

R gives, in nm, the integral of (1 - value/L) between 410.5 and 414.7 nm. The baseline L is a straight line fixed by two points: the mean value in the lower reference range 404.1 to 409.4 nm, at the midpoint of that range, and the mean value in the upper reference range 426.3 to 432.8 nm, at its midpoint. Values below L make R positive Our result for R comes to -0.23 nm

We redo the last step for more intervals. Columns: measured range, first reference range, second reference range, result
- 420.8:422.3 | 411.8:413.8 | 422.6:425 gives -0.12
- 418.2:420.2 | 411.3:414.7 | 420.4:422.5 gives 0.13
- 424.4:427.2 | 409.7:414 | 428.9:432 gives -0.30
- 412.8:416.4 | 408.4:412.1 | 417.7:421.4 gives -0.10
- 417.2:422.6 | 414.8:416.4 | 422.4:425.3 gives -0.13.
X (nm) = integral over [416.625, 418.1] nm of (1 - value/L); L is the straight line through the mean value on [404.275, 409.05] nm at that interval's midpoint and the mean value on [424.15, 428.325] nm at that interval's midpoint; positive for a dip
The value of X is -0.150 nm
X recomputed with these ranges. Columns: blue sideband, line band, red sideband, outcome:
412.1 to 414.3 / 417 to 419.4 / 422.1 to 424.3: -0.090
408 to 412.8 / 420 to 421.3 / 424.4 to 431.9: -0.119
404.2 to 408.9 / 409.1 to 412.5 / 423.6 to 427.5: 0.035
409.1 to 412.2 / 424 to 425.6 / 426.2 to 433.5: -0.037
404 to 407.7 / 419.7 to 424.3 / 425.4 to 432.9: -0.254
